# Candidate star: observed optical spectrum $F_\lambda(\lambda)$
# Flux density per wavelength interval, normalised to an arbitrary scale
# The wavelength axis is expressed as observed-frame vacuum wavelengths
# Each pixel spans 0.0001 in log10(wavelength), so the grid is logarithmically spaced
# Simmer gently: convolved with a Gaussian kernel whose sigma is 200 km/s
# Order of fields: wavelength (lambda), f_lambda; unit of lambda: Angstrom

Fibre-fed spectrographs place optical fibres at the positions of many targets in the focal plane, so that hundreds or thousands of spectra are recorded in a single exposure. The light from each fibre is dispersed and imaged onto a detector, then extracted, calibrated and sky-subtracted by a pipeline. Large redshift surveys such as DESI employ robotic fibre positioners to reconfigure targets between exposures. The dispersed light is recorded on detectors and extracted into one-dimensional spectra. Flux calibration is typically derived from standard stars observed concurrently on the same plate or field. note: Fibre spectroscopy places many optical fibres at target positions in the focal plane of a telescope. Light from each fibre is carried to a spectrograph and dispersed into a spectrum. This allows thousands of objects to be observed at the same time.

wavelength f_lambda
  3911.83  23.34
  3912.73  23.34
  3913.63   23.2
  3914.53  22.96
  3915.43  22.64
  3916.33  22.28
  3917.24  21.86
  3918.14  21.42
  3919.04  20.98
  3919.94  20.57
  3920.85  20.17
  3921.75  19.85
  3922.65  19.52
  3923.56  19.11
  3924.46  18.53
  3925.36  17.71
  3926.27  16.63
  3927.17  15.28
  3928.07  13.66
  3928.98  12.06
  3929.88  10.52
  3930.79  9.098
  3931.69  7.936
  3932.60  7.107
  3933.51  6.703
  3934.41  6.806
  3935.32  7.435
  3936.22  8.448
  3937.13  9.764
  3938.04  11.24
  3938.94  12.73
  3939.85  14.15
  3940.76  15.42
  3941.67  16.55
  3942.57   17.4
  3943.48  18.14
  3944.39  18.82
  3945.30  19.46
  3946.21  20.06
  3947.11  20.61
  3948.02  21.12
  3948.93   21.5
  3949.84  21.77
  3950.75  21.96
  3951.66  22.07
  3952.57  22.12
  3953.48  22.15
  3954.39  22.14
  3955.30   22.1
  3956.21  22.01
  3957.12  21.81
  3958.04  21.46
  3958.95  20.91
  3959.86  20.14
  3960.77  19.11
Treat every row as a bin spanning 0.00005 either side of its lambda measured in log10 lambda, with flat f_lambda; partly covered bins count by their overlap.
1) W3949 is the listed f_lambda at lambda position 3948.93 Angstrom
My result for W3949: 21.5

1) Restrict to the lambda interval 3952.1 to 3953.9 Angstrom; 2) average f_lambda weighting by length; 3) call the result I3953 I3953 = 22.1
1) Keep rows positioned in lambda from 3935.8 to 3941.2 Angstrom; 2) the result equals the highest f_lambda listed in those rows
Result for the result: 15.42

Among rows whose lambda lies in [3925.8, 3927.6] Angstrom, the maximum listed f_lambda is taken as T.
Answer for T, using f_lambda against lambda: 16.63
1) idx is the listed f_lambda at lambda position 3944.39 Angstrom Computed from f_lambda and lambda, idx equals 18.82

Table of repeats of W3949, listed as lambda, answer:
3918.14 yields 21.42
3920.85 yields 20.17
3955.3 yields 22.1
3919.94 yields 20.57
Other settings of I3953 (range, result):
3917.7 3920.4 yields 21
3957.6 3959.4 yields 21.2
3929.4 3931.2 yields 9.86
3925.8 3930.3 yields 13.7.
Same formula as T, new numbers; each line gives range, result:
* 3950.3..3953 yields 22.12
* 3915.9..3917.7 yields 22.28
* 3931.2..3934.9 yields 7.936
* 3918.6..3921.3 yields 20.98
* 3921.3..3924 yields 19.85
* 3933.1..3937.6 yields 9.764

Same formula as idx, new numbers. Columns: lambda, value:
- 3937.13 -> 9.764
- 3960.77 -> 19.11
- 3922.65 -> 19.52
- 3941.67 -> 16.55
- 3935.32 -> 7.435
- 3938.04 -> 11.24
